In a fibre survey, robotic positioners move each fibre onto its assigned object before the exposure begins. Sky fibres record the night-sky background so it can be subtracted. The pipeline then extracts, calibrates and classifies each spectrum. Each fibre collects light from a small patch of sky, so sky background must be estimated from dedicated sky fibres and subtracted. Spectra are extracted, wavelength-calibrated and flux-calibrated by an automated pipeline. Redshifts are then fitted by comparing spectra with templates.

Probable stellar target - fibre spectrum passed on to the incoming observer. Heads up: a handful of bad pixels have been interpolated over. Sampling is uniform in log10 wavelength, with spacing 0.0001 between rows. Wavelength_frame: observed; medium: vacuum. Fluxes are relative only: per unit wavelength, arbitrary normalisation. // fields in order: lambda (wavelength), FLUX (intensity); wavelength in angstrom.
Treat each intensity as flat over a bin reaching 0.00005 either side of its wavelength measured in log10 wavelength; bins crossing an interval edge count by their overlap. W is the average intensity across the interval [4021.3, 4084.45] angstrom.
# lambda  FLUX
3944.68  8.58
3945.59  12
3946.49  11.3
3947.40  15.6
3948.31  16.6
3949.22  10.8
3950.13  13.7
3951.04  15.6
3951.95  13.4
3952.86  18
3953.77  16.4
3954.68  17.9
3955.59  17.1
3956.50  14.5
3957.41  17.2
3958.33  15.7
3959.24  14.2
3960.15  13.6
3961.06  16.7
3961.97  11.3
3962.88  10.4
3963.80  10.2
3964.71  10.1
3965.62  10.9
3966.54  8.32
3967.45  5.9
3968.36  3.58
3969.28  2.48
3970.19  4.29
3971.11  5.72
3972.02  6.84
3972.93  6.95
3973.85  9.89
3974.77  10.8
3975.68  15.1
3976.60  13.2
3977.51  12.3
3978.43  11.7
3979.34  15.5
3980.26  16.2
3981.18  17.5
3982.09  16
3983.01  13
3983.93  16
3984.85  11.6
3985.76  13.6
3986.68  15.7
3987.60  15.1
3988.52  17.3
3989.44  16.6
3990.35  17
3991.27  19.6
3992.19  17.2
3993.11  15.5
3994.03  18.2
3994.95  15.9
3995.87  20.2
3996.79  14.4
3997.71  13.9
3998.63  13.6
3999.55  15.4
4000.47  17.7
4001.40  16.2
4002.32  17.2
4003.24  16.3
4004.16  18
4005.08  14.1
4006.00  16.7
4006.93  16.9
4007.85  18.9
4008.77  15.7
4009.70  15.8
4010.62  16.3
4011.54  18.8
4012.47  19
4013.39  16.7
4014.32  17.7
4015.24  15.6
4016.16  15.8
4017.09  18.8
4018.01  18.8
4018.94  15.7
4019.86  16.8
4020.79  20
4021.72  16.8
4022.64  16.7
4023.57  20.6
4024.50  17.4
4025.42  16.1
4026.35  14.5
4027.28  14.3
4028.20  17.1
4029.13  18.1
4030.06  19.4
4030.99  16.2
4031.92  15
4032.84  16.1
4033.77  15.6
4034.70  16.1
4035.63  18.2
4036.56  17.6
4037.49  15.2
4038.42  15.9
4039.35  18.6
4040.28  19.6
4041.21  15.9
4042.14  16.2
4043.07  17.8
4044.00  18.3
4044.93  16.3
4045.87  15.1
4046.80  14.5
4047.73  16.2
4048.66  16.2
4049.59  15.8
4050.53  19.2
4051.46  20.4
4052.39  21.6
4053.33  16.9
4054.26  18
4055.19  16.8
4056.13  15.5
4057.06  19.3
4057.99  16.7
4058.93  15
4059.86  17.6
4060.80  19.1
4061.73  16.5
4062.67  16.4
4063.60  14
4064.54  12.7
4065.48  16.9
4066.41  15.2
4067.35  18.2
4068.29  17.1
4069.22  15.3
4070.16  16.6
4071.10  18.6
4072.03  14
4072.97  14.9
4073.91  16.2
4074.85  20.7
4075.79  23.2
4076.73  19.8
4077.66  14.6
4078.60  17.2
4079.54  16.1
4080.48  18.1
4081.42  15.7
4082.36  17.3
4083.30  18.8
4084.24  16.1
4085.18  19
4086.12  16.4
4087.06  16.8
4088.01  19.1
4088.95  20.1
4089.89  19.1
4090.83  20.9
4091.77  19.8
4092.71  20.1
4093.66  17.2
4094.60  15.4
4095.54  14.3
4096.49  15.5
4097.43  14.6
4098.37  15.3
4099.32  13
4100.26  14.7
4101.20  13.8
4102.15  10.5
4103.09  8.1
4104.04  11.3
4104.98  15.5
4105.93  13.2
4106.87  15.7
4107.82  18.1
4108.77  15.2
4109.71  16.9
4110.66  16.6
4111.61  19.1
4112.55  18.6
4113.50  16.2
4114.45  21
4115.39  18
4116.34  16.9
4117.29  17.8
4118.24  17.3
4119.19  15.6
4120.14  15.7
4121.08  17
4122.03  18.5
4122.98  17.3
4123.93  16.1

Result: 17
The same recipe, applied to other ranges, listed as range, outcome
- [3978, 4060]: 16.7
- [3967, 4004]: 13.6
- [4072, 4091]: 17.9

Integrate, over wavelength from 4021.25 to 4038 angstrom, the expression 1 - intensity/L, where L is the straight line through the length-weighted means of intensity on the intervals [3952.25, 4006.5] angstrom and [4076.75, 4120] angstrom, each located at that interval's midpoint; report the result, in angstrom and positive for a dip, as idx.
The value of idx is -2.0 angstrom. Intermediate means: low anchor 13.8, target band 16.7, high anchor 16.5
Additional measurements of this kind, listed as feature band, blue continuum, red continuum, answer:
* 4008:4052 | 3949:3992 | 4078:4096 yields -4.72 angstrom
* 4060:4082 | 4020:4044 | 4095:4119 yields -0.85 angstrom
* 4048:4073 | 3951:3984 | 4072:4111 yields -2.46 angstrom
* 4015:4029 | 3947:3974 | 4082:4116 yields -3.23 angstrom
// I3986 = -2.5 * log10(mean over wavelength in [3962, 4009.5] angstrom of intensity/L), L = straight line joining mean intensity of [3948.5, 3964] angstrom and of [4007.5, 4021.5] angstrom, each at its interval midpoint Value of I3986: 0.19 mag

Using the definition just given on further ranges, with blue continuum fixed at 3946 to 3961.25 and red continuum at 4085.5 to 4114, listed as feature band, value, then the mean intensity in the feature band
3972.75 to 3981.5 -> 0.18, 13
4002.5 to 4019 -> -0.10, 17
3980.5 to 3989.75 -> 0.01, 15.2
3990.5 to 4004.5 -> -0.08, 16.6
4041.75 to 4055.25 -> -0.10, 17.3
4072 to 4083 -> -0.10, 17.5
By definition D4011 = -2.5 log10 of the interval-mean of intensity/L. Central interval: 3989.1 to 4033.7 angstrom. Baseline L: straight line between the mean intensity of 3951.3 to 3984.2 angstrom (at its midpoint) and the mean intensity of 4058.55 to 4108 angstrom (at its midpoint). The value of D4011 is -0.22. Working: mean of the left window 12.2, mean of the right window 16.4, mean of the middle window 16.9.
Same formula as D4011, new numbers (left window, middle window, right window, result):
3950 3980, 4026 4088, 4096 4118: -0.19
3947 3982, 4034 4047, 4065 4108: -0.13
